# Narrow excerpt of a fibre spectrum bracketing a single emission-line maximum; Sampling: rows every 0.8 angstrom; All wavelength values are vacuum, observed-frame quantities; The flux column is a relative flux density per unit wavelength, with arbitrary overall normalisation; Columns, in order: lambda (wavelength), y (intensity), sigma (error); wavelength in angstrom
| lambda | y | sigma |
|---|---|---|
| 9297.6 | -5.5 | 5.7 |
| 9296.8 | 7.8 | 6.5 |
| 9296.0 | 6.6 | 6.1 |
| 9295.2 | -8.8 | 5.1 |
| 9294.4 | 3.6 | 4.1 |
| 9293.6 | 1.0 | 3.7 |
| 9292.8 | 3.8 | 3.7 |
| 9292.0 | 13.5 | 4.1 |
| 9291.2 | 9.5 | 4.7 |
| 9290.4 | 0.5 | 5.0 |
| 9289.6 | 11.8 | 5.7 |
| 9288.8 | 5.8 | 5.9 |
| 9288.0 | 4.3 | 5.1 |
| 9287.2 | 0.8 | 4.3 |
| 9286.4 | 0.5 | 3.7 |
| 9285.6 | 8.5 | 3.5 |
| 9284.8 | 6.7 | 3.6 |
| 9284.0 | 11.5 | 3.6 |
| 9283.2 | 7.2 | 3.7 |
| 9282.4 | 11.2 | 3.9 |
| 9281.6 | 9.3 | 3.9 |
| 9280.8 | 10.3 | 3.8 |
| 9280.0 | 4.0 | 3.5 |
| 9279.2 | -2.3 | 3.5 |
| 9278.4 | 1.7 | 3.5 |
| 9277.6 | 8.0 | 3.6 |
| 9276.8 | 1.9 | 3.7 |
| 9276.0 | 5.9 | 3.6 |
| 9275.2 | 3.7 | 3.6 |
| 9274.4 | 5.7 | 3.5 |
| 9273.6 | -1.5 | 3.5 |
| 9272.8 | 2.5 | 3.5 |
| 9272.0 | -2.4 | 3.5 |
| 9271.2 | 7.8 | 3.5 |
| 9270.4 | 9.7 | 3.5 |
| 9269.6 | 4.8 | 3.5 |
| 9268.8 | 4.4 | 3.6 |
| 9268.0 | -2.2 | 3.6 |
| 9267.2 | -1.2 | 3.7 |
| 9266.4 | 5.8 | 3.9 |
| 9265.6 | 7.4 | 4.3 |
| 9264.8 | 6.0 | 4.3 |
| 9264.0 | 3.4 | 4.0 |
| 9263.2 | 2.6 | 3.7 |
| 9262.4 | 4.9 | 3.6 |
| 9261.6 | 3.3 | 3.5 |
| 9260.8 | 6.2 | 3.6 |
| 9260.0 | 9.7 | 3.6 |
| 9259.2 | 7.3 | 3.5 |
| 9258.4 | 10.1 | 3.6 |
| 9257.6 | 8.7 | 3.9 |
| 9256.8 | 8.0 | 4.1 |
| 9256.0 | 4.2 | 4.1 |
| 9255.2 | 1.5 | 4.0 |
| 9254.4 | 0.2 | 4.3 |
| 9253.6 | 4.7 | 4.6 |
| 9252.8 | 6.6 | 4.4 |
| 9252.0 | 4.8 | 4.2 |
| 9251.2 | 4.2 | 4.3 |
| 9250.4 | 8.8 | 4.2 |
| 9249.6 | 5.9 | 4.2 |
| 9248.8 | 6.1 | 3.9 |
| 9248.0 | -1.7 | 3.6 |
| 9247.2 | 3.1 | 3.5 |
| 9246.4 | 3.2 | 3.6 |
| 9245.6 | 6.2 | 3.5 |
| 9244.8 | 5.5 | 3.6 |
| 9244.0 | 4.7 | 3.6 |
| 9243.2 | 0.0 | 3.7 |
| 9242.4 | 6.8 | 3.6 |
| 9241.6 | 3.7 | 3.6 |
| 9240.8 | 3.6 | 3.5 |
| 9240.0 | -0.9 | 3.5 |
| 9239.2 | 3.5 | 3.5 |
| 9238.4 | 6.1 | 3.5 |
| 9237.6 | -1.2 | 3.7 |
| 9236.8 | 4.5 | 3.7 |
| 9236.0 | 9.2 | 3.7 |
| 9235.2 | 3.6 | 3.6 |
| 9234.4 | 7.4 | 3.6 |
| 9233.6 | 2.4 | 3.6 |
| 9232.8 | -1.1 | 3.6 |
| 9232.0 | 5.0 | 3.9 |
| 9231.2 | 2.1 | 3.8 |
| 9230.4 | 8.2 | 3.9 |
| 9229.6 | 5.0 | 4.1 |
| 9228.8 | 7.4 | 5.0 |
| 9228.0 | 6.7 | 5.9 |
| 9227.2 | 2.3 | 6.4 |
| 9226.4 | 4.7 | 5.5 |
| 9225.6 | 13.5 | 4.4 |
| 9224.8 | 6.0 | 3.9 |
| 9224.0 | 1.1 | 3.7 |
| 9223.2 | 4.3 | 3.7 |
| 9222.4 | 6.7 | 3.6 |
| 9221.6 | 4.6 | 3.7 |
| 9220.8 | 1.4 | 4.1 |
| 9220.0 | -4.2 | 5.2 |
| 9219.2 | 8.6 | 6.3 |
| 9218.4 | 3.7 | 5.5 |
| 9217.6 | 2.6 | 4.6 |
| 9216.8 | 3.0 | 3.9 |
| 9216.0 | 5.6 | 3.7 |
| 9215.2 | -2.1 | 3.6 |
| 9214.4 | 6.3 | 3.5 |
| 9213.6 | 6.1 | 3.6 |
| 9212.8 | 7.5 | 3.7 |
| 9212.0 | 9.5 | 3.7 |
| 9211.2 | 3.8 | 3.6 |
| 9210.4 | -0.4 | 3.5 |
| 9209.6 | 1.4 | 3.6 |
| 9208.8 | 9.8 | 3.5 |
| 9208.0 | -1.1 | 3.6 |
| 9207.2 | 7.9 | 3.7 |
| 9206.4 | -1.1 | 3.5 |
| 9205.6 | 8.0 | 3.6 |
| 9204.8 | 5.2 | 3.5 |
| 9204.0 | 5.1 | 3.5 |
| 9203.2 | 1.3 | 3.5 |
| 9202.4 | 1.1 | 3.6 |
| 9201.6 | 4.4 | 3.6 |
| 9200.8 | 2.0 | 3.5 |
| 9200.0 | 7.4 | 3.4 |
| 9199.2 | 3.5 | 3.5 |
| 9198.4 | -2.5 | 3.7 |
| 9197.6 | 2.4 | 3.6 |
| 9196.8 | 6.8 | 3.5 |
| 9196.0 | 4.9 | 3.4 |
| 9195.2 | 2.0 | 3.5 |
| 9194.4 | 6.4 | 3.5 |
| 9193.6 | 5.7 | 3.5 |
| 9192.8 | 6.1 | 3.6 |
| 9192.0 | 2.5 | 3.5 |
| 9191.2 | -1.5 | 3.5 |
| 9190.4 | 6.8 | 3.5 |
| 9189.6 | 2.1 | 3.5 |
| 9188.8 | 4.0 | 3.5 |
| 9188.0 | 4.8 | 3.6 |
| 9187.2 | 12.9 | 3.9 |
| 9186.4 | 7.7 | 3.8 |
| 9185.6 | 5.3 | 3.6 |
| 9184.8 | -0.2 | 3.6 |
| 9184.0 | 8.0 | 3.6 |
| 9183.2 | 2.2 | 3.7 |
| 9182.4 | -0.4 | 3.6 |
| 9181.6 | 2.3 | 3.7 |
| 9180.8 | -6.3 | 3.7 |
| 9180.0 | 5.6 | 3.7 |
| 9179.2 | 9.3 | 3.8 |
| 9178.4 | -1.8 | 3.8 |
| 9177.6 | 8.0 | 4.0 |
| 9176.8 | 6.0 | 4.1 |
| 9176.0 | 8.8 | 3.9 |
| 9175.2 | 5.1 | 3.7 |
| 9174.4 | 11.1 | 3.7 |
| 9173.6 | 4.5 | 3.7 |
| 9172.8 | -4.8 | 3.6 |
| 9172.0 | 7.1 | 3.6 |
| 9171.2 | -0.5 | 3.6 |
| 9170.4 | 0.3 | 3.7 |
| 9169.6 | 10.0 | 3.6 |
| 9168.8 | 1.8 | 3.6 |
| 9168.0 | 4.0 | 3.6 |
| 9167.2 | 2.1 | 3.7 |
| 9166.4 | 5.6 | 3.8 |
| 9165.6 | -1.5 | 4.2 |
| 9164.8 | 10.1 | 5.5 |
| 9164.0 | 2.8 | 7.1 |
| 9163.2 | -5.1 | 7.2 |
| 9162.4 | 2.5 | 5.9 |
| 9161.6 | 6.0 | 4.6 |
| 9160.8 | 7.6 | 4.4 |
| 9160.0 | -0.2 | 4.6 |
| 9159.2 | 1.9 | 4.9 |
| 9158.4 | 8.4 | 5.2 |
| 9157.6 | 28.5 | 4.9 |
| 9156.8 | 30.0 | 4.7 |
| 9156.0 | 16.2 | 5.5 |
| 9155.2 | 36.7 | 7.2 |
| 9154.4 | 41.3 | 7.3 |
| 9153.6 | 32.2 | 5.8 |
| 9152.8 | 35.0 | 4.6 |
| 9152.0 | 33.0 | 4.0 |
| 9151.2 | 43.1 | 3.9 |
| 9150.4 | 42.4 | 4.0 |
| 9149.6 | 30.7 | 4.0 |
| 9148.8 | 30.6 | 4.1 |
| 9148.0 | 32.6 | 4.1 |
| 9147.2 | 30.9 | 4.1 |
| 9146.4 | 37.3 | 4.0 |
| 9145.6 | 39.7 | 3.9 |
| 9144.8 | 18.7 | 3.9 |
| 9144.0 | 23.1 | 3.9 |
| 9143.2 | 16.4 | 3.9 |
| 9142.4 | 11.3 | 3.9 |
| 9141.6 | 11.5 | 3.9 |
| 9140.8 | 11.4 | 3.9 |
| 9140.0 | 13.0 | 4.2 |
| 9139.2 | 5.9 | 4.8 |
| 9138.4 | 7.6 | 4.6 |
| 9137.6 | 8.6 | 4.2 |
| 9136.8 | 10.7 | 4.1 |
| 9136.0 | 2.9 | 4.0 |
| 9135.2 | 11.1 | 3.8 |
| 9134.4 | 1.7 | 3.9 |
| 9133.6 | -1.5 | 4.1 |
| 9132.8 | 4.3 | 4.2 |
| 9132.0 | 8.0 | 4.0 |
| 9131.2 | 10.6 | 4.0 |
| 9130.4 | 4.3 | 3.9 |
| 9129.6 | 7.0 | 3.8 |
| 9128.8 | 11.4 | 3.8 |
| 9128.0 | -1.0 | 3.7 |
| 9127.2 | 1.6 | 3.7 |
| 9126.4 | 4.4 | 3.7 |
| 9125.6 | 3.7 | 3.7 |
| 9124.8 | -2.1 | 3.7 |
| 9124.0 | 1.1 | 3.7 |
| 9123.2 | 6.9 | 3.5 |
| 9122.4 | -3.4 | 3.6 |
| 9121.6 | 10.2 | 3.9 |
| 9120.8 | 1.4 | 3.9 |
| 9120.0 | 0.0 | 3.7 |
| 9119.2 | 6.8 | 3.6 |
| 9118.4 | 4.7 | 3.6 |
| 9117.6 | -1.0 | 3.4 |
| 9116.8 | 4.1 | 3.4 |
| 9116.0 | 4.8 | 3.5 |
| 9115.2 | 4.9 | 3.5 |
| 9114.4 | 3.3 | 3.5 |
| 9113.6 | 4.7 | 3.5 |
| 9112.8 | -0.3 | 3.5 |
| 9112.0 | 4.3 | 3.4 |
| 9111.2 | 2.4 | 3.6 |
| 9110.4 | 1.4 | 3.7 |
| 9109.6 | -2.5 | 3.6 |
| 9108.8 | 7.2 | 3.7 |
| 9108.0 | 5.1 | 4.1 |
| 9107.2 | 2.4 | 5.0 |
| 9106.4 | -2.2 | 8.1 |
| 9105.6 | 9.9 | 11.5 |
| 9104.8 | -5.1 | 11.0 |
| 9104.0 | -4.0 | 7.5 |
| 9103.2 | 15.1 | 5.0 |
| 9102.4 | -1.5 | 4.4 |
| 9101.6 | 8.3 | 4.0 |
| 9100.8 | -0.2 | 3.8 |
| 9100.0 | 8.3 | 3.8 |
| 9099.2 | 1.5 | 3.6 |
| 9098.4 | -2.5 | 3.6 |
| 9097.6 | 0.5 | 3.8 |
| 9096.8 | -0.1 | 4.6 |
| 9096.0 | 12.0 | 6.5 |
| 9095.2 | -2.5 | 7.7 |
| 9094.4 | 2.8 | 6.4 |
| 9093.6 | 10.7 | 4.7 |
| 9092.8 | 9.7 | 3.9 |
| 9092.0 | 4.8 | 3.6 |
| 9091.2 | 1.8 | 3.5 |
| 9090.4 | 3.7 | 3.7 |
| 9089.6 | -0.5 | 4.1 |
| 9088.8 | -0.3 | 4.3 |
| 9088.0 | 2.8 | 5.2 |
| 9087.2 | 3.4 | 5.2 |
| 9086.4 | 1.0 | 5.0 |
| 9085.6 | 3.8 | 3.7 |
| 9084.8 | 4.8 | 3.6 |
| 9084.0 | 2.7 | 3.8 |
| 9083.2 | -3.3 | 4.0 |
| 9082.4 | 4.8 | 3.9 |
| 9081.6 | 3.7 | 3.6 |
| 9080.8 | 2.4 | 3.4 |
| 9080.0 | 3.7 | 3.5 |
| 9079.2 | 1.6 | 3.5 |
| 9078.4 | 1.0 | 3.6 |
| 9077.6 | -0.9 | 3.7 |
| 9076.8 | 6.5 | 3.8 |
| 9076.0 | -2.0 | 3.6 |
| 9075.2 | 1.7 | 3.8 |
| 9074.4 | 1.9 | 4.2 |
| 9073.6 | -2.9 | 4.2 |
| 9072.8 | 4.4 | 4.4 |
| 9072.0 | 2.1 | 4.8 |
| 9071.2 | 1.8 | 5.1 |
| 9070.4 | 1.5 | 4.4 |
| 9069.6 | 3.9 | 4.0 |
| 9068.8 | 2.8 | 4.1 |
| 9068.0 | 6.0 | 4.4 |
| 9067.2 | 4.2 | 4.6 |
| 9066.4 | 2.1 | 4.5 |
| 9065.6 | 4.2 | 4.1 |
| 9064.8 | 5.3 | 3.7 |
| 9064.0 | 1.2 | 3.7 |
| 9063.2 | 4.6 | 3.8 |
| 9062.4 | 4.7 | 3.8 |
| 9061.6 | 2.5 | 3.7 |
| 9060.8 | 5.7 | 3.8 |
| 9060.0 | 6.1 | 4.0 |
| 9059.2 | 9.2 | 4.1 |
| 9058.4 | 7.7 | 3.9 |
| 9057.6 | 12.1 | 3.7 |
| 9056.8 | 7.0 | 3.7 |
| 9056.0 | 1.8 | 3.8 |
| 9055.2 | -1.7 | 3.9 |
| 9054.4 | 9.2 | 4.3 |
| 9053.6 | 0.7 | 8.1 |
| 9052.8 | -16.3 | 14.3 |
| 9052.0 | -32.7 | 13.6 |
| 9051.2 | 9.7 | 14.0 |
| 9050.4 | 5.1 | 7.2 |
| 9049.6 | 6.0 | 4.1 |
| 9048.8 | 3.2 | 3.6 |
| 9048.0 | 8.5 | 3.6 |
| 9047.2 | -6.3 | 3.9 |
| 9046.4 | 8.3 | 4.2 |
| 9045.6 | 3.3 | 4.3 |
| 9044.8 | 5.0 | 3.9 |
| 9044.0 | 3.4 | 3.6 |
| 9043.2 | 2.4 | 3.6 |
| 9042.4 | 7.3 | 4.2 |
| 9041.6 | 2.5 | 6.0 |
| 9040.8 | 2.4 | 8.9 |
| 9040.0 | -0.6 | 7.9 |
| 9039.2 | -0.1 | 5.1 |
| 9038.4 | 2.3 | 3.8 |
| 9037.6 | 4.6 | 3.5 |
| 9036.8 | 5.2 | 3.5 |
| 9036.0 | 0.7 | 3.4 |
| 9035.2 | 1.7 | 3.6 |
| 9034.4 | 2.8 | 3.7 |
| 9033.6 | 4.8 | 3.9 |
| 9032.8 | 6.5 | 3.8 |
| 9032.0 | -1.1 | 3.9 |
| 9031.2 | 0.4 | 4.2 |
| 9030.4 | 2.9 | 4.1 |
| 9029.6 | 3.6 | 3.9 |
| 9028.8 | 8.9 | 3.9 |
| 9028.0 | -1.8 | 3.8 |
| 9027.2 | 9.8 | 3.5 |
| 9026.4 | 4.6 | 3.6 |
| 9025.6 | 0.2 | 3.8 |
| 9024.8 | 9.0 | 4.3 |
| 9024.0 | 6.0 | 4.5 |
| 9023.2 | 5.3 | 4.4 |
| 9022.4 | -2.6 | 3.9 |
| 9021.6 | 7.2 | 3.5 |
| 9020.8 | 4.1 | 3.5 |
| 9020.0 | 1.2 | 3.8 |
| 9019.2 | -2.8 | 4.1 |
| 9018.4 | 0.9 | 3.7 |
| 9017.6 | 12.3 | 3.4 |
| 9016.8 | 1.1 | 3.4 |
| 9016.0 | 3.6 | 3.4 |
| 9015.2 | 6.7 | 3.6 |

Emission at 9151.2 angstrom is [O II]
